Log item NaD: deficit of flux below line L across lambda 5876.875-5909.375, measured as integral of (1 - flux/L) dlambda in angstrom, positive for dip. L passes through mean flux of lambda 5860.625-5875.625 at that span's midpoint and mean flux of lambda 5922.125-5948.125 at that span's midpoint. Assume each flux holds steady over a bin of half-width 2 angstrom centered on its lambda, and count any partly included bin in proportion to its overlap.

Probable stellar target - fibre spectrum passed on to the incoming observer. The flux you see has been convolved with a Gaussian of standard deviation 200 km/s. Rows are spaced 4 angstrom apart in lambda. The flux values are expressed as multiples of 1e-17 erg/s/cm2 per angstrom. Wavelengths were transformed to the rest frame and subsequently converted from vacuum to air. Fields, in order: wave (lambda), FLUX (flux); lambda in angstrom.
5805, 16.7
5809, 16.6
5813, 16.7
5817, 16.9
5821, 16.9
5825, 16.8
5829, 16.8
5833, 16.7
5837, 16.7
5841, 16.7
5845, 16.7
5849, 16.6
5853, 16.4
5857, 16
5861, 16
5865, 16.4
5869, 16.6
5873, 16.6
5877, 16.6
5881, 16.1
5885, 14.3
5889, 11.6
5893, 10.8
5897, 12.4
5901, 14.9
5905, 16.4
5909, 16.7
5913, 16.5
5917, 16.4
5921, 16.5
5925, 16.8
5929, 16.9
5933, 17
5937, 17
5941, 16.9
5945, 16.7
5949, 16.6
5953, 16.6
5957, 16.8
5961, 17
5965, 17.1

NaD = 4.7 angstrom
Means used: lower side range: 16.5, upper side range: 16.9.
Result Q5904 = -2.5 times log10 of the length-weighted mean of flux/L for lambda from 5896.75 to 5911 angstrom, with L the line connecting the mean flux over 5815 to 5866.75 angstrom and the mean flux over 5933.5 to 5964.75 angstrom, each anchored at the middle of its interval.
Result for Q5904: 0.09 mag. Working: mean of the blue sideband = 16.6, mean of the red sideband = 16.8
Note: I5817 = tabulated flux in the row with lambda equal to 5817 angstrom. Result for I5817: 16.9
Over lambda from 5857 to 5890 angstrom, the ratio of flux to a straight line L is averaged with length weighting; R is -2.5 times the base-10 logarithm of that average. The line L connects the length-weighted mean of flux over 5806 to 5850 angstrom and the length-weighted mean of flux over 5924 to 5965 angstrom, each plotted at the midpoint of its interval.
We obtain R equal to 0.07 mag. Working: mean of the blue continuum 16.7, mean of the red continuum 16.8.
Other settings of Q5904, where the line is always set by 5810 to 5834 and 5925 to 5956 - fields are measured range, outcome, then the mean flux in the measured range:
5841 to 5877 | 0.02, 16.4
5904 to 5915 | 0.02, 16.5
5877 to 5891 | 0.17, 14.4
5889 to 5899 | 0.40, 11.6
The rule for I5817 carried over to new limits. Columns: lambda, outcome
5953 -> 16.6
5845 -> 16.7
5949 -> 16.6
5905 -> 16.4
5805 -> 16.7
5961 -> 17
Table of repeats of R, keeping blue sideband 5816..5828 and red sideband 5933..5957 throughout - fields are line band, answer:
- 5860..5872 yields 0.03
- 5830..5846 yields 0.01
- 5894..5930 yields 0.07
